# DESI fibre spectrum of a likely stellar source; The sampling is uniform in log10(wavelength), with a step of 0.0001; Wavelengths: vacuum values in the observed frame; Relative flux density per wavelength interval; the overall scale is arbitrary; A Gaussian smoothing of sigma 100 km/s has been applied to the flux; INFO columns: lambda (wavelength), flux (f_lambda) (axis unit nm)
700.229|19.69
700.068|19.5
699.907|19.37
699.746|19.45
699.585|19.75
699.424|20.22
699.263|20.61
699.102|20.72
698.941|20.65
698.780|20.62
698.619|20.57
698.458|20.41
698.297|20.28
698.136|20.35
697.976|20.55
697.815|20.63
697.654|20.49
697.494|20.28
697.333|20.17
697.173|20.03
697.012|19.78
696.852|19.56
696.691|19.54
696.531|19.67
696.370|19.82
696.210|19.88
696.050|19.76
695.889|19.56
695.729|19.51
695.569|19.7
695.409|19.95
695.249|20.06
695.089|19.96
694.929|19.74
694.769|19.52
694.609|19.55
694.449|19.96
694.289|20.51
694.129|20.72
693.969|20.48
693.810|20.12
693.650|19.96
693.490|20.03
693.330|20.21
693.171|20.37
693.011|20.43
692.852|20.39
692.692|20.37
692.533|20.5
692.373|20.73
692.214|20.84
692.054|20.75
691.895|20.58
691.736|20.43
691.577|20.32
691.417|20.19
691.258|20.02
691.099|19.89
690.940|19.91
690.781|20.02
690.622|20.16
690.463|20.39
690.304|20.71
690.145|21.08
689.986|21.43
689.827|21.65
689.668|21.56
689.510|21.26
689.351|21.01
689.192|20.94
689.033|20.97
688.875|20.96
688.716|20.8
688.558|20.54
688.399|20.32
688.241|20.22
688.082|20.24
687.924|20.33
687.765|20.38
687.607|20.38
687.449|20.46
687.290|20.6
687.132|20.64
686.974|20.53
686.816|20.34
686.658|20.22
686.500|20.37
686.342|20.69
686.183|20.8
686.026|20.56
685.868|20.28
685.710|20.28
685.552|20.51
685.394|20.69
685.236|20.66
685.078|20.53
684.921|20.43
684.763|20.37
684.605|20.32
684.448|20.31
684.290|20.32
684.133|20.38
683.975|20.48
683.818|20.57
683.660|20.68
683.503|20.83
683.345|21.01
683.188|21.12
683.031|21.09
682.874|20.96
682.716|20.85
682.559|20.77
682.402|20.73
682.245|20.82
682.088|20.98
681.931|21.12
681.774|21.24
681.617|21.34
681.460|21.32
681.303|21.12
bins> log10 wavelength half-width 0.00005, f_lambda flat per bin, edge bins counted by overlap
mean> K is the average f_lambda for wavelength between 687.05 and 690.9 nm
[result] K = 20.7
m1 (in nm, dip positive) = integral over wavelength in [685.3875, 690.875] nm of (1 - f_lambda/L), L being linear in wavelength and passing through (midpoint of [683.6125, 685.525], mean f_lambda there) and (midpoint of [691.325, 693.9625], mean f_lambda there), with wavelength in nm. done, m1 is -0.05 nm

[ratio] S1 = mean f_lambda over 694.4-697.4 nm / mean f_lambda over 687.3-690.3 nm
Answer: 1.0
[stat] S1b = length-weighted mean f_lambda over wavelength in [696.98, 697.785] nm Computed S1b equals 20.2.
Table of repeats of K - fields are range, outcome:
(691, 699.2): 20.2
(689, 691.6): 20.7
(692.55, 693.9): 20.3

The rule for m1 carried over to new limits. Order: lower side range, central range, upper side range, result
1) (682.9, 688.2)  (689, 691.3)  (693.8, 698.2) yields -0.05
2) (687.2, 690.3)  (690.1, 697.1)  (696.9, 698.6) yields 0.14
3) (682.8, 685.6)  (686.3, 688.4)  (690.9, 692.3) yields 0.01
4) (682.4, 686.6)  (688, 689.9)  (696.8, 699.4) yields -0.03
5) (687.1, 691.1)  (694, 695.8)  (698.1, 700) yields 0.04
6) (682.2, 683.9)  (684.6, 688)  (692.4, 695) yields 0.03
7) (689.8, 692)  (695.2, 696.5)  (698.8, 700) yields 0.03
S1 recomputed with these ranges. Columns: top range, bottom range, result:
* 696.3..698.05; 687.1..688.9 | 0.98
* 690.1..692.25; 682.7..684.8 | 0.99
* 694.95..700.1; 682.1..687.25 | 0.97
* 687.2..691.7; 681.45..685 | 0.99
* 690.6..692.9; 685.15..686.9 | 0.99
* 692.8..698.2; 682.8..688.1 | 0.98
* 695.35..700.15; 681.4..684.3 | 0.96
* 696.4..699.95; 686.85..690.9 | 0.97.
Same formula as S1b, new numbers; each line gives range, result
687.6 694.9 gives 20.5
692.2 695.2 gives 20.2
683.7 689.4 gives 20.5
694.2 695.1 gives 19.9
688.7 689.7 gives 21.1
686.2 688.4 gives 20.4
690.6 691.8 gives 20.1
